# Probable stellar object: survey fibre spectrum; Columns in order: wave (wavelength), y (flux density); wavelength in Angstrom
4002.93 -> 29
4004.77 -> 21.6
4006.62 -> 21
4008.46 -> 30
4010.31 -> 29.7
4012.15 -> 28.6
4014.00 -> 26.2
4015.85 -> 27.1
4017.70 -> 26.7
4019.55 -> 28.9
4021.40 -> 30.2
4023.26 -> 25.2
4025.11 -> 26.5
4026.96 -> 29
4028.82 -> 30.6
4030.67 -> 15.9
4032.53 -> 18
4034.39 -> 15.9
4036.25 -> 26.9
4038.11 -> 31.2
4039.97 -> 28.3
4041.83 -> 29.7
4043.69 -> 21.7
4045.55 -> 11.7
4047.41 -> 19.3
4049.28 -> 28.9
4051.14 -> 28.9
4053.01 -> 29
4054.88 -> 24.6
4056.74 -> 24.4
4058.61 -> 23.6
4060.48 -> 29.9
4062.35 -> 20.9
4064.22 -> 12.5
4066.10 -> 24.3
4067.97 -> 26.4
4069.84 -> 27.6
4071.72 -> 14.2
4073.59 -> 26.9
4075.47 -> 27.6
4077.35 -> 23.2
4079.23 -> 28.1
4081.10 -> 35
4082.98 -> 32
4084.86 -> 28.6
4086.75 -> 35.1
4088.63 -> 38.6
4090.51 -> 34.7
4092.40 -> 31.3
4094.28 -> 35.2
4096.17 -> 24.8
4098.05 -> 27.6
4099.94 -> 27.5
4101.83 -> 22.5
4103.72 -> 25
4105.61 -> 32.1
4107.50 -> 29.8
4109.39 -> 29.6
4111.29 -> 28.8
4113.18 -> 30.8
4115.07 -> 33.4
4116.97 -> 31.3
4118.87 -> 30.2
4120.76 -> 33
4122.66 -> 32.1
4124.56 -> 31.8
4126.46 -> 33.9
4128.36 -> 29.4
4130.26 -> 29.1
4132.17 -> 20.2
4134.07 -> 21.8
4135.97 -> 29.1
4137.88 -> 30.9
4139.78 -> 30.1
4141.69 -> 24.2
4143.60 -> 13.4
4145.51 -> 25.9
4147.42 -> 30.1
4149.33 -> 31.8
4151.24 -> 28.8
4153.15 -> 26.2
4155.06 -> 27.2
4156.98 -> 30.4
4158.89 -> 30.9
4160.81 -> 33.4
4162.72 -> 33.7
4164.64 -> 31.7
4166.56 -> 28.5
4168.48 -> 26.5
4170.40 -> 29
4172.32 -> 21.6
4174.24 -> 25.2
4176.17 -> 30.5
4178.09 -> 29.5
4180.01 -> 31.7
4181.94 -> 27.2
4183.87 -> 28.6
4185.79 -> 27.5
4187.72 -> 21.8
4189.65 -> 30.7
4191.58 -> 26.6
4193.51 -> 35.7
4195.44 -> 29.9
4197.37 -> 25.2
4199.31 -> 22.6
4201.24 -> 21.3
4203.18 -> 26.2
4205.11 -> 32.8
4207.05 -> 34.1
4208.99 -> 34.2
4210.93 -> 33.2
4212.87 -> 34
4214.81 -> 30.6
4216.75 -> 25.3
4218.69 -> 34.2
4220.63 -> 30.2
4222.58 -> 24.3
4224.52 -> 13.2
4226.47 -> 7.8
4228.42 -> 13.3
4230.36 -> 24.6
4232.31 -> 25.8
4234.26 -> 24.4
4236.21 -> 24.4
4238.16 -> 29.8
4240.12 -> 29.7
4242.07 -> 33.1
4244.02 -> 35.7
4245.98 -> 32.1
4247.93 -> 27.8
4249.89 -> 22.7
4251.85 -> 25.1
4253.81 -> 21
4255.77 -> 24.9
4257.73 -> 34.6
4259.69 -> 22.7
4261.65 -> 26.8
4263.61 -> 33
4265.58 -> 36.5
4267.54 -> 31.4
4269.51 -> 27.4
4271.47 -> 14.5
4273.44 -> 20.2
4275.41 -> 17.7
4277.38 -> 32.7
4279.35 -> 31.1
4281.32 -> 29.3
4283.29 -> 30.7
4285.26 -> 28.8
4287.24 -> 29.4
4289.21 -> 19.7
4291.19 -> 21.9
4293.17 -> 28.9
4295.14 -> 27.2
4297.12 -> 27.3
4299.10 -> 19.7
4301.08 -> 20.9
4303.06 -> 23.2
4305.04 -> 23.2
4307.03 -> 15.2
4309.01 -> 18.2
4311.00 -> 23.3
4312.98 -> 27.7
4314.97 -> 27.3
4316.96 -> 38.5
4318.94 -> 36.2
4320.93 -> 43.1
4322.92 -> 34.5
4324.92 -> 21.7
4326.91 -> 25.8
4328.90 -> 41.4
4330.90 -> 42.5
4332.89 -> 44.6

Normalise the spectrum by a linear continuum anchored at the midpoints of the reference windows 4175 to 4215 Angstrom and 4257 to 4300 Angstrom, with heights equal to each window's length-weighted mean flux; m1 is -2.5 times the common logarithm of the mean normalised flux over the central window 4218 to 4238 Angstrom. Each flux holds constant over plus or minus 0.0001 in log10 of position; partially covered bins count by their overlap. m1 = 0.25 mag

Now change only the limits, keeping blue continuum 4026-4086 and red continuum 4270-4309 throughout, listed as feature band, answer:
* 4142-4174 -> -0.139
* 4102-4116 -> -0.193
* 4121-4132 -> -0.233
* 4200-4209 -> -0.187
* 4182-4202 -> -0.109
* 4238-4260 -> -0.168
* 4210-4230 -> -0.009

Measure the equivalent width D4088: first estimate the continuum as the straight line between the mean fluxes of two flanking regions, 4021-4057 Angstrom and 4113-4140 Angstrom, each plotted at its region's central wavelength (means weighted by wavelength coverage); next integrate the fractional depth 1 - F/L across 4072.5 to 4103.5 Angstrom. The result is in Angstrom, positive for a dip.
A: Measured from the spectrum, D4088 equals -2.5 Angstrom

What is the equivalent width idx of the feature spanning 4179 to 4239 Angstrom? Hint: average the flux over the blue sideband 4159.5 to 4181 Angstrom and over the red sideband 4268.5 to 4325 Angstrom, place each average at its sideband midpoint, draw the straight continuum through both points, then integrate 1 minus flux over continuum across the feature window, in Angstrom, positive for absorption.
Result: 3.3 Angstrom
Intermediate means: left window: 29.2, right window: 26.3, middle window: 26.8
